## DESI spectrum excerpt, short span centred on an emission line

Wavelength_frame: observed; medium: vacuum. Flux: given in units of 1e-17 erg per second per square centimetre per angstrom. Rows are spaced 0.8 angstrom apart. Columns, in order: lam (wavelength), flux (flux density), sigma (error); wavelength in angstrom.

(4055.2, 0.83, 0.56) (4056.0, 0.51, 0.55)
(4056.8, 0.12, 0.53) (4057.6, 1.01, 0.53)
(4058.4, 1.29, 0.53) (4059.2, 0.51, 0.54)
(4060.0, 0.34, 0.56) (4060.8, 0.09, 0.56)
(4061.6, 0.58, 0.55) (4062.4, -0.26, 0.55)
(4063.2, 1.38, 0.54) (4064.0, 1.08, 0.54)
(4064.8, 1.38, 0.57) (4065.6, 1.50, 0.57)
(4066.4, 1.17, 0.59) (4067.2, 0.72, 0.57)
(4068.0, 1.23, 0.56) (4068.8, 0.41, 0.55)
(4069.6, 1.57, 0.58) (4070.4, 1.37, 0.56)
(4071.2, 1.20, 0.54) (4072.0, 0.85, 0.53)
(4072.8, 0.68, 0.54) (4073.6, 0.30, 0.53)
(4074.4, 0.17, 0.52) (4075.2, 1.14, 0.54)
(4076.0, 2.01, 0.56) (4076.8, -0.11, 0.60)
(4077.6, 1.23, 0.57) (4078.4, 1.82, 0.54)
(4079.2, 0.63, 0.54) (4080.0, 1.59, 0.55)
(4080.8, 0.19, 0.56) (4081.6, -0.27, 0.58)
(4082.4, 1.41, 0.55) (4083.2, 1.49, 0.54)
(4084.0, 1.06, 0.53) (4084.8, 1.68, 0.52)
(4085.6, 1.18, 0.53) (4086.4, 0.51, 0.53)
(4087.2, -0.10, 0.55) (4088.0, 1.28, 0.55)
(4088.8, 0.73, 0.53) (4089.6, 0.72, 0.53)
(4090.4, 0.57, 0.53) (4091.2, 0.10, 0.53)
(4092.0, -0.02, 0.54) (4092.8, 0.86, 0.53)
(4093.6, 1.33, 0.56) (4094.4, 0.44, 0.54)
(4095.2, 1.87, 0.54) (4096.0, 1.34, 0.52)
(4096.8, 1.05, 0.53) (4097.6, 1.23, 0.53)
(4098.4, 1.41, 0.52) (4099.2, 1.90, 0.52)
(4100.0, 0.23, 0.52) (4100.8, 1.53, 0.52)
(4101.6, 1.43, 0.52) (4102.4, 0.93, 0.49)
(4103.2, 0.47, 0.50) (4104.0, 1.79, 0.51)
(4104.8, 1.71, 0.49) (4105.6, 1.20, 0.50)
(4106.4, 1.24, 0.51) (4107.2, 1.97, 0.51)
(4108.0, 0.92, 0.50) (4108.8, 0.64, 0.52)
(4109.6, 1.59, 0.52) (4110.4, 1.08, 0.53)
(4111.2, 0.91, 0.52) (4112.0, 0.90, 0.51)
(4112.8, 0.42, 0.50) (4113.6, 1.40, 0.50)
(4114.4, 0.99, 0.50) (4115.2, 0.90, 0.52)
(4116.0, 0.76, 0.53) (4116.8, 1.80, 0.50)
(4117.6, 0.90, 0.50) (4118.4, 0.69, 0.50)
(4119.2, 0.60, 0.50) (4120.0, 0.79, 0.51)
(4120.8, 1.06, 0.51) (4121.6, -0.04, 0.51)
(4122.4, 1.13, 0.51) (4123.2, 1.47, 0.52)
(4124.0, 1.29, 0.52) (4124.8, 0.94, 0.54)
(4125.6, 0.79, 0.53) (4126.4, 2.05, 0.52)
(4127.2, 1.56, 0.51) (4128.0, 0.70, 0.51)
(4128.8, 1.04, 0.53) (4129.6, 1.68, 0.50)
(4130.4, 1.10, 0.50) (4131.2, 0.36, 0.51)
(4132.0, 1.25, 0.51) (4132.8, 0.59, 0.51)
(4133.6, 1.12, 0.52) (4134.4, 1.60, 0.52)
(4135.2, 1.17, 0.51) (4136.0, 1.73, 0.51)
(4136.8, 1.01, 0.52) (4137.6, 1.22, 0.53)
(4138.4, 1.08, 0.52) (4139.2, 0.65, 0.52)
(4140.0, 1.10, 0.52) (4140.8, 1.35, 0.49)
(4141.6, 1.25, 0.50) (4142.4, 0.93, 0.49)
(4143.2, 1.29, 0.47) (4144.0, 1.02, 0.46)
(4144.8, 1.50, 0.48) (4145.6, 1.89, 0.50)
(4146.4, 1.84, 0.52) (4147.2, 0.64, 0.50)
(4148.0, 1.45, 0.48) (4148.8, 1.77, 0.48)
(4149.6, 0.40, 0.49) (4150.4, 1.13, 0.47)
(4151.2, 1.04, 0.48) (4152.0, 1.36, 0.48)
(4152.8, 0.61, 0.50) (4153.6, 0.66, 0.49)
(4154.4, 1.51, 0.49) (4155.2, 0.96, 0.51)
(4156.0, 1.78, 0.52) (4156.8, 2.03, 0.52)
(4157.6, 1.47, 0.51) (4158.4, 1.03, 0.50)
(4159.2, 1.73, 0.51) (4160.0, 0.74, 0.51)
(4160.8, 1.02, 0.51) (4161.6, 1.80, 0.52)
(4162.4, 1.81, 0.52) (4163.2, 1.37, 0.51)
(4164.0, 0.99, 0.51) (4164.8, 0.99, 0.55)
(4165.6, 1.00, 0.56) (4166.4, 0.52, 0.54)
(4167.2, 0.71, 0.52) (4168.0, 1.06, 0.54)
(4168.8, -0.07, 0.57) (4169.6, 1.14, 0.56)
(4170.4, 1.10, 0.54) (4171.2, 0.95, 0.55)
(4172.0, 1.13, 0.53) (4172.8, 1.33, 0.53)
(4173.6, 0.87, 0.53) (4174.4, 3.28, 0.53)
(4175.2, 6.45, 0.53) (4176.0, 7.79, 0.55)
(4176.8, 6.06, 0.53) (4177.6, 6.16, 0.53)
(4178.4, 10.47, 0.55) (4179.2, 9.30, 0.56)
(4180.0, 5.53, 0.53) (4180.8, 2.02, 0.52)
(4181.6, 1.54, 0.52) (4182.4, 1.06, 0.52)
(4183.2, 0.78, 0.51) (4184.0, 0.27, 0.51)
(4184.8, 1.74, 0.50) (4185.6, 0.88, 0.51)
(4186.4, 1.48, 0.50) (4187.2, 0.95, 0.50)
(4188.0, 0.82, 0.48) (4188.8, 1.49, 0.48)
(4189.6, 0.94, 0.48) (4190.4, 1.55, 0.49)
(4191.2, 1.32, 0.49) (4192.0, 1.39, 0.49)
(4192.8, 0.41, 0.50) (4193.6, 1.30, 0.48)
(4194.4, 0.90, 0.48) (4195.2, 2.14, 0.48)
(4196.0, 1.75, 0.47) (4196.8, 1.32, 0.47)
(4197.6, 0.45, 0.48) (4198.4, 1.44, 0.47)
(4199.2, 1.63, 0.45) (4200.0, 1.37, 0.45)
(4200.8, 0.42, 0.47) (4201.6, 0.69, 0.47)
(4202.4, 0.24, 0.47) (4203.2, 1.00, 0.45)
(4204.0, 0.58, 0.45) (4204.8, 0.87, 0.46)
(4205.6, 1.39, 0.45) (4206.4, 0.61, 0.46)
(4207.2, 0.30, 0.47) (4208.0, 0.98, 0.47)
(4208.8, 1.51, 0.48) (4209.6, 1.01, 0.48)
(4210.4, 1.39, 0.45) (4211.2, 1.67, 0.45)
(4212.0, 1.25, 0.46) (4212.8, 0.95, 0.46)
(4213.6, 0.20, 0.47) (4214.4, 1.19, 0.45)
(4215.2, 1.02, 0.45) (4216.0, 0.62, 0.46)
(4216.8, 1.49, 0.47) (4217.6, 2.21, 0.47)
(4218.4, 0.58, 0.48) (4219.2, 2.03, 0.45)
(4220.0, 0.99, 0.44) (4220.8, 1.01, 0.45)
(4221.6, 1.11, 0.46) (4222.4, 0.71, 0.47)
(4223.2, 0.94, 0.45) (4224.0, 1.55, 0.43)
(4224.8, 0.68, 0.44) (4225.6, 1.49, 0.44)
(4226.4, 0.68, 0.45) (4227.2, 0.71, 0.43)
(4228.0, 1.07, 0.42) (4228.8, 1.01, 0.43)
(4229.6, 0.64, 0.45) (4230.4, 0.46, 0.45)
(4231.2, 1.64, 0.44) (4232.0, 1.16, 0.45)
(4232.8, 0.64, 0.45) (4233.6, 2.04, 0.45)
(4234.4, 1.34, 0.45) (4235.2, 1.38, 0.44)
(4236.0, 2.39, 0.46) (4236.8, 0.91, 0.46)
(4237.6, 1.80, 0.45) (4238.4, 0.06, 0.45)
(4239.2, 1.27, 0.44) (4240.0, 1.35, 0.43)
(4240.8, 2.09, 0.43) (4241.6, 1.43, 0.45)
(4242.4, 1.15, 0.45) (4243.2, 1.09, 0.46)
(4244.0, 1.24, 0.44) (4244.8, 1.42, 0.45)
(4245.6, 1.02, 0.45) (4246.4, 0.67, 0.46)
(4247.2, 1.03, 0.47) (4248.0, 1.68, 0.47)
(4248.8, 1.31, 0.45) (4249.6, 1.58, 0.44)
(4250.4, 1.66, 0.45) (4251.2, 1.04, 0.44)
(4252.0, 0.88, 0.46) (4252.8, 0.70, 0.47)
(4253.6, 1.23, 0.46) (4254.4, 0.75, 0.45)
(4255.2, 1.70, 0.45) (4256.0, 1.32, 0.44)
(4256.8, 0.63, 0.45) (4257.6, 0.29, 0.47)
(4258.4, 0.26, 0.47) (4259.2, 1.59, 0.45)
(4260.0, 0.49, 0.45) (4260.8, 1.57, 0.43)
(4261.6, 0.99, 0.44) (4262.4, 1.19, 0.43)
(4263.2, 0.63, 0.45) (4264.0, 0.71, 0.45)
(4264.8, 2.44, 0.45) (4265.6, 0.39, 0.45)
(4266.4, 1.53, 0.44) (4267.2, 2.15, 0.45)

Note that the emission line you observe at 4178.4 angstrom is [O II]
